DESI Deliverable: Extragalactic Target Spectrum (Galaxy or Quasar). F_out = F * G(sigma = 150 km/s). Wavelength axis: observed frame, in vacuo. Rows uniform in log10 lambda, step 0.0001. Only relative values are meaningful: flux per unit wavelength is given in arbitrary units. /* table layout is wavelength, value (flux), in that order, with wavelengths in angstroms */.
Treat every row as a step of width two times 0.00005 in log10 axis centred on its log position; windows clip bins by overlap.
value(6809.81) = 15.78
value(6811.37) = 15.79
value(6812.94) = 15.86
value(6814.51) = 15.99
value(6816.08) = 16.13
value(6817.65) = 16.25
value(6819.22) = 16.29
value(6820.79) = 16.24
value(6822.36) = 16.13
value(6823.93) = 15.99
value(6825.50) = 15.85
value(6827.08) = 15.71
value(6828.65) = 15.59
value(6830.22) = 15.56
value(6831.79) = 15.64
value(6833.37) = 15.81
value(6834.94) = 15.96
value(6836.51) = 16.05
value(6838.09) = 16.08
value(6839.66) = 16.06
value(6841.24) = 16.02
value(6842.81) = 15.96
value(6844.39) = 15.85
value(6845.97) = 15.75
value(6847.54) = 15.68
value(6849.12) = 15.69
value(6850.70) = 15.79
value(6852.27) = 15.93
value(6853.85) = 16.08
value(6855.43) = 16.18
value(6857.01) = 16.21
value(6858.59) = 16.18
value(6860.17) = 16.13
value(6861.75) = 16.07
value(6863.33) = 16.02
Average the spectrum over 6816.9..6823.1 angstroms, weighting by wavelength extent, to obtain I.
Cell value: 16.2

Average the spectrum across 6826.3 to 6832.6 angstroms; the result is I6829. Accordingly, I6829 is 15.6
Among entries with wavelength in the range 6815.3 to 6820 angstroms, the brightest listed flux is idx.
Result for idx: 16.29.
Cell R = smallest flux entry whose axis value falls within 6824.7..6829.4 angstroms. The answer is 15.59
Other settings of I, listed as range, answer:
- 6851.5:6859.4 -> 16.1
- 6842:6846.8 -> 15.9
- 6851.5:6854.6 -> 16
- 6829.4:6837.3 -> 15.8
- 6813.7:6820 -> 16.2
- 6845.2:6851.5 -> 15.7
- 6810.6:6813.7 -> 15.8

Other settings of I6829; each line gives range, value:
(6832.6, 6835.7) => 15.9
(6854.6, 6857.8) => 16.2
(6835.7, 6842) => 16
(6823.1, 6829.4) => 15.8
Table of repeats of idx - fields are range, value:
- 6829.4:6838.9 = 16.08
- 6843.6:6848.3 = 15.85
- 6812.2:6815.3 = 15.99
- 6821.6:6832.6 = 16.13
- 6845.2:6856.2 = 16.18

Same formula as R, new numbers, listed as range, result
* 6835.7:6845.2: 15.85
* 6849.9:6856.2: 15.79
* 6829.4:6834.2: 15.56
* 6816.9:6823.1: 16.13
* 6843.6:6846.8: 15.75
